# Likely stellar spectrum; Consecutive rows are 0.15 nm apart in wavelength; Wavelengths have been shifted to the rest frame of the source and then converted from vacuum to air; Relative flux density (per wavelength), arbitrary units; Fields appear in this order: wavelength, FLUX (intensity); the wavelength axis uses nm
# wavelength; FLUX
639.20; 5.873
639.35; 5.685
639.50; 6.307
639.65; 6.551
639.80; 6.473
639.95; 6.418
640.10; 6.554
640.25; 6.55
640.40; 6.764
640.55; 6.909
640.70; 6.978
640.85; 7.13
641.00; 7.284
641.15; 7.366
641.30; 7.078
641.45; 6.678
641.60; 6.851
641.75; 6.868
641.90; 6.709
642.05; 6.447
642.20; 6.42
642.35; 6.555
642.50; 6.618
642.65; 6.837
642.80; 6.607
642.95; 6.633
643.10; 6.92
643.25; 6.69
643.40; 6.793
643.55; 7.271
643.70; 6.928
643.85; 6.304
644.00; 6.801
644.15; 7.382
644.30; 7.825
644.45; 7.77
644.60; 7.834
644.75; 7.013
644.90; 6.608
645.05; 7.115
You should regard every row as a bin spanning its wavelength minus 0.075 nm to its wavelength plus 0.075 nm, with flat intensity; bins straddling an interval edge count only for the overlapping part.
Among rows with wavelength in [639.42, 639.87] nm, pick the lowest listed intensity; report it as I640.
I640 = 6.307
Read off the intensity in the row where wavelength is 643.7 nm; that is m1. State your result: 6.928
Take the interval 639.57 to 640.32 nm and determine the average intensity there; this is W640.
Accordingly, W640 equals 6.51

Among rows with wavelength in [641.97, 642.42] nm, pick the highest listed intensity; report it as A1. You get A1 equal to 6.555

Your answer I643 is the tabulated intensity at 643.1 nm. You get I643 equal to 6.92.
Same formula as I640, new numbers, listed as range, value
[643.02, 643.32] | 6.69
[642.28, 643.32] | 6.555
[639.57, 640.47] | 6.418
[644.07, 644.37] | 7.382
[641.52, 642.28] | 6.42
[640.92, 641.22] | 7.284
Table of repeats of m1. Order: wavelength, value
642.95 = 6.633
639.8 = 6.473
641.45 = 6.678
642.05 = 6.447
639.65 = 6.551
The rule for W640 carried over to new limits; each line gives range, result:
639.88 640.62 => 6.64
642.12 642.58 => 6.53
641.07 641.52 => 7.05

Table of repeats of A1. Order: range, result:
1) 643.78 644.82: 7.834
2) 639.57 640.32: 6.554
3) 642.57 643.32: 6.92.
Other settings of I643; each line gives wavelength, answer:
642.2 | 6.42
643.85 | 6.304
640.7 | 6.978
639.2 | 5.873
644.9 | 6.608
